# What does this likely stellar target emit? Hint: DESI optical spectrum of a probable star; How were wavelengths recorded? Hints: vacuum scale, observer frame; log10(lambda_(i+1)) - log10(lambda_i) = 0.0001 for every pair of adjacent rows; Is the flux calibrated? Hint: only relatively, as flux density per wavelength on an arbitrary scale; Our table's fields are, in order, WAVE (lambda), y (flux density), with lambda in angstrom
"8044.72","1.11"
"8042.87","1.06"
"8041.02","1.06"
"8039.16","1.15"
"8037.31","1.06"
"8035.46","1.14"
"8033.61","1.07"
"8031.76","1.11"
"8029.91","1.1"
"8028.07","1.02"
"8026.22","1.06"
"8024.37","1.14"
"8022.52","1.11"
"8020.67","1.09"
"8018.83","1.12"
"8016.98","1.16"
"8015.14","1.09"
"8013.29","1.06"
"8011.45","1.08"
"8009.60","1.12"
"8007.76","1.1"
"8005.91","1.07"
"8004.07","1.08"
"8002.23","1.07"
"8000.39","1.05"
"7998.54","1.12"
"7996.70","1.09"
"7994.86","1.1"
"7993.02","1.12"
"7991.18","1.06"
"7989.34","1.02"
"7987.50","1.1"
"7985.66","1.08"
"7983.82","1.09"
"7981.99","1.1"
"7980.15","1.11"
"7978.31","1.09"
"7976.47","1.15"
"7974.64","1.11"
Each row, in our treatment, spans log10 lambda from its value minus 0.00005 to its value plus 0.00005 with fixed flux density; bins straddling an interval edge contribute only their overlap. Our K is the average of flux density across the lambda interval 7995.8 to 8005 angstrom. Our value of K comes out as 1.08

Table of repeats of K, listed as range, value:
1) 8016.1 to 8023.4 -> 1.12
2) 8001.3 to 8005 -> 1.08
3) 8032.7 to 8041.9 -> 1.1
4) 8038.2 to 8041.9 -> 1.1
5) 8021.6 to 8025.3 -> 1.12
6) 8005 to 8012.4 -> 1.09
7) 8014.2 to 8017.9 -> 1.13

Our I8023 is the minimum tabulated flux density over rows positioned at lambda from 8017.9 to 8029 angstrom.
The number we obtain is 1.02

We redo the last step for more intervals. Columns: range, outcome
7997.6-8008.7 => 1.05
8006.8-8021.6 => 1.06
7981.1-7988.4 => 1.08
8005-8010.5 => 1.07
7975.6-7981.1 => 1.09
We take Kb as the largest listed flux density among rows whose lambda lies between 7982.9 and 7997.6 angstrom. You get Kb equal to 1.12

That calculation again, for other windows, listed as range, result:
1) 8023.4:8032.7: 1.14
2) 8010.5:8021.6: 1.16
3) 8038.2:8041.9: 1.15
